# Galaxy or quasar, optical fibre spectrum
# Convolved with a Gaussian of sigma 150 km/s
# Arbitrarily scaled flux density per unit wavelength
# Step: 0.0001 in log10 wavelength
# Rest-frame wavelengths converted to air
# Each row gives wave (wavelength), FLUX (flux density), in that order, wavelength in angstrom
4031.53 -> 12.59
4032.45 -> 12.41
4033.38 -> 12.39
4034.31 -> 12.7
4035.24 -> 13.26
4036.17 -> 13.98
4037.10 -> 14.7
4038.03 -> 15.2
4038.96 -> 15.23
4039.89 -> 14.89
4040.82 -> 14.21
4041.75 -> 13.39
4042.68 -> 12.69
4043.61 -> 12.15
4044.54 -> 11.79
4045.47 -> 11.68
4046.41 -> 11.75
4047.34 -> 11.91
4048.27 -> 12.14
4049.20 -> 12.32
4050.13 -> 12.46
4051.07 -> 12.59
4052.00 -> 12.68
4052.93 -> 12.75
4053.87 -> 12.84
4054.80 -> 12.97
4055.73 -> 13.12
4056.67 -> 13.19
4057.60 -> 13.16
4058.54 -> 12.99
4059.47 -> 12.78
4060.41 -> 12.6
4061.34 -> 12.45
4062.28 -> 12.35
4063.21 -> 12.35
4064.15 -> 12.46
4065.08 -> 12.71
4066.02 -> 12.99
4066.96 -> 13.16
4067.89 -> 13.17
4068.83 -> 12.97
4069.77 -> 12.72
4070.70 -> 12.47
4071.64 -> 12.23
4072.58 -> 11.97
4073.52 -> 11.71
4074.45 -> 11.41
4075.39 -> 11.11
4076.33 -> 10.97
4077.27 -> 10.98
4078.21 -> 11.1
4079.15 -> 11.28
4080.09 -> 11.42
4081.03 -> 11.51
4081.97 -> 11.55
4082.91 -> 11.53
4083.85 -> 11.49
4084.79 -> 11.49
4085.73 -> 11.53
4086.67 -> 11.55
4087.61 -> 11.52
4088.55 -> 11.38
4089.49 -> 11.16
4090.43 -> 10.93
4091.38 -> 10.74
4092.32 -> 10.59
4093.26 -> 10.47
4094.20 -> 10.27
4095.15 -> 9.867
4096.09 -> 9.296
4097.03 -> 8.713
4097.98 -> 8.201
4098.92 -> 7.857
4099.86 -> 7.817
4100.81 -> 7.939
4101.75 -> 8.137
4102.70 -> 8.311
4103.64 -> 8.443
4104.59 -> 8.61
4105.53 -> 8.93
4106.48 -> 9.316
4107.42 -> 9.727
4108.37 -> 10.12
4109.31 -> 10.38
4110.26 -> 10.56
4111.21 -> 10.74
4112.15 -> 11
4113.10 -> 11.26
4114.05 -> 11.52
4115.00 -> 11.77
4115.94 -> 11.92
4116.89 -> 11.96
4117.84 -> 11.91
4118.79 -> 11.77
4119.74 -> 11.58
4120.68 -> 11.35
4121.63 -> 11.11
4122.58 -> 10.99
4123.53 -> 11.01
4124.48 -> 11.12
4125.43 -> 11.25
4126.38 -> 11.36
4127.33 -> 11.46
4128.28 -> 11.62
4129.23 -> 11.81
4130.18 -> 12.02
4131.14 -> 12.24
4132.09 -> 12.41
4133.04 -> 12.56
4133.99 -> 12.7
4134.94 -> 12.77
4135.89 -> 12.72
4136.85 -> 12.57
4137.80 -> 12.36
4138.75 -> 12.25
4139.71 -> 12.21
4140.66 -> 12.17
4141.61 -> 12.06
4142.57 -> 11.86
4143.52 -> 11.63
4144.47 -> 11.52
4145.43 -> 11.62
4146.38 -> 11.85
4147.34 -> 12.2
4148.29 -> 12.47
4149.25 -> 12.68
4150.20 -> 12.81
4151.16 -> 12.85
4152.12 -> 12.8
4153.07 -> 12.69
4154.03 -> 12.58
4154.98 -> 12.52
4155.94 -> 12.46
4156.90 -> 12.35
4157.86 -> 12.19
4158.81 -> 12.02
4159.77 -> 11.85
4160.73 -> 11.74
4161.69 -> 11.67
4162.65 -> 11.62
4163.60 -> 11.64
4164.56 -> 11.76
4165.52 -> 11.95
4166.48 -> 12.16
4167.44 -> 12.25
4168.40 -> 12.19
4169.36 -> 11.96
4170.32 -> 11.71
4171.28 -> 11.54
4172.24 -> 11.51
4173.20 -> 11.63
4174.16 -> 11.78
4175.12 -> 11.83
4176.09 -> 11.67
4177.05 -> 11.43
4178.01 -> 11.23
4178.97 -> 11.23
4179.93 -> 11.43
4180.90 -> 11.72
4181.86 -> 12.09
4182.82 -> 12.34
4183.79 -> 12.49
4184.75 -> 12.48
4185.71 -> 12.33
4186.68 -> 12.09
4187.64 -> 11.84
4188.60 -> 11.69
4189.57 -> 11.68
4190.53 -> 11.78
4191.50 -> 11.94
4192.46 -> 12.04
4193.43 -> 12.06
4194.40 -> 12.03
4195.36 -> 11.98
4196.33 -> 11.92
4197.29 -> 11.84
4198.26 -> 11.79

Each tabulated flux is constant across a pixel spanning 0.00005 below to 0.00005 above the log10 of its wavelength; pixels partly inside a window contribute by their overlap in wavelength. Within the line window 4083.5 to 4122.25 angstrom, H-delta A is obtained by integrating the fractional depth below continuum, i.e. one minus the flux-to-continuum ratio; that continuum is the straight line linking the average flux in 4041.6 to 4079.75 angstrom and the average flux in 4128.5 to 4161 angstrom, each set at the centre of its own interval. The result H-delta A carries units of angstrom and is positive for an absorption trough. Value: 6.3 angstrom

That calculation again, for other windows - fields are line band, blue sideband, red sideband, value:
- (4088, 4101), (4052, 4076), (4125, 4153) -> 2.84 angstrom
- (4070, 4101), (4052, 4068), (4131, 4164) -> 4.63 angstrom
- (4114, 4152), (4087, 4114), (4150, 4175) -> -3.45 angstrom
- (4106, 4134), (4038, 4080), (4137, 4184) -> 2.04 angstrom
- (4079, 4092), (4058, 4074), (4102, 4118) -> 0.26 angstrom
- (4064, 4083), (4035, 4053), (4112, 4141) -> 1.02 angstrom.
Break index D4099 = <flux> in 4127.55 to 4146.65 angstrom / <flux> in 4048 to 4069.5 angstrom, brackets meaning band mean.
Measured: 0.95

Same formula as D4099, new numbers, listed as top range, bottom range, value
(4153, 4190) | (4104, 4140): 1.05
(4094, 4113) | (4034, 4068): 0.71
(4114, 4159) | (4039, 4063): 0.94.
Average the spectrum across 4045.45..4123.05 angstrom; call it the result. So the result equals 11.3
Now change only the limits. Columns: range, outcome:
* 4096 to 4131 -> 10.4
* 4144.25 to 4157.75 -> 12.4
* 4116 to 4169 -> 12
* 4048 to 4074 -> 12.7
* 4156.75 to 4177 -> 11.8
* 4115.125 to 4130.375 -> 11.5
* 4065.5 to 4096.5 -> 11.5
